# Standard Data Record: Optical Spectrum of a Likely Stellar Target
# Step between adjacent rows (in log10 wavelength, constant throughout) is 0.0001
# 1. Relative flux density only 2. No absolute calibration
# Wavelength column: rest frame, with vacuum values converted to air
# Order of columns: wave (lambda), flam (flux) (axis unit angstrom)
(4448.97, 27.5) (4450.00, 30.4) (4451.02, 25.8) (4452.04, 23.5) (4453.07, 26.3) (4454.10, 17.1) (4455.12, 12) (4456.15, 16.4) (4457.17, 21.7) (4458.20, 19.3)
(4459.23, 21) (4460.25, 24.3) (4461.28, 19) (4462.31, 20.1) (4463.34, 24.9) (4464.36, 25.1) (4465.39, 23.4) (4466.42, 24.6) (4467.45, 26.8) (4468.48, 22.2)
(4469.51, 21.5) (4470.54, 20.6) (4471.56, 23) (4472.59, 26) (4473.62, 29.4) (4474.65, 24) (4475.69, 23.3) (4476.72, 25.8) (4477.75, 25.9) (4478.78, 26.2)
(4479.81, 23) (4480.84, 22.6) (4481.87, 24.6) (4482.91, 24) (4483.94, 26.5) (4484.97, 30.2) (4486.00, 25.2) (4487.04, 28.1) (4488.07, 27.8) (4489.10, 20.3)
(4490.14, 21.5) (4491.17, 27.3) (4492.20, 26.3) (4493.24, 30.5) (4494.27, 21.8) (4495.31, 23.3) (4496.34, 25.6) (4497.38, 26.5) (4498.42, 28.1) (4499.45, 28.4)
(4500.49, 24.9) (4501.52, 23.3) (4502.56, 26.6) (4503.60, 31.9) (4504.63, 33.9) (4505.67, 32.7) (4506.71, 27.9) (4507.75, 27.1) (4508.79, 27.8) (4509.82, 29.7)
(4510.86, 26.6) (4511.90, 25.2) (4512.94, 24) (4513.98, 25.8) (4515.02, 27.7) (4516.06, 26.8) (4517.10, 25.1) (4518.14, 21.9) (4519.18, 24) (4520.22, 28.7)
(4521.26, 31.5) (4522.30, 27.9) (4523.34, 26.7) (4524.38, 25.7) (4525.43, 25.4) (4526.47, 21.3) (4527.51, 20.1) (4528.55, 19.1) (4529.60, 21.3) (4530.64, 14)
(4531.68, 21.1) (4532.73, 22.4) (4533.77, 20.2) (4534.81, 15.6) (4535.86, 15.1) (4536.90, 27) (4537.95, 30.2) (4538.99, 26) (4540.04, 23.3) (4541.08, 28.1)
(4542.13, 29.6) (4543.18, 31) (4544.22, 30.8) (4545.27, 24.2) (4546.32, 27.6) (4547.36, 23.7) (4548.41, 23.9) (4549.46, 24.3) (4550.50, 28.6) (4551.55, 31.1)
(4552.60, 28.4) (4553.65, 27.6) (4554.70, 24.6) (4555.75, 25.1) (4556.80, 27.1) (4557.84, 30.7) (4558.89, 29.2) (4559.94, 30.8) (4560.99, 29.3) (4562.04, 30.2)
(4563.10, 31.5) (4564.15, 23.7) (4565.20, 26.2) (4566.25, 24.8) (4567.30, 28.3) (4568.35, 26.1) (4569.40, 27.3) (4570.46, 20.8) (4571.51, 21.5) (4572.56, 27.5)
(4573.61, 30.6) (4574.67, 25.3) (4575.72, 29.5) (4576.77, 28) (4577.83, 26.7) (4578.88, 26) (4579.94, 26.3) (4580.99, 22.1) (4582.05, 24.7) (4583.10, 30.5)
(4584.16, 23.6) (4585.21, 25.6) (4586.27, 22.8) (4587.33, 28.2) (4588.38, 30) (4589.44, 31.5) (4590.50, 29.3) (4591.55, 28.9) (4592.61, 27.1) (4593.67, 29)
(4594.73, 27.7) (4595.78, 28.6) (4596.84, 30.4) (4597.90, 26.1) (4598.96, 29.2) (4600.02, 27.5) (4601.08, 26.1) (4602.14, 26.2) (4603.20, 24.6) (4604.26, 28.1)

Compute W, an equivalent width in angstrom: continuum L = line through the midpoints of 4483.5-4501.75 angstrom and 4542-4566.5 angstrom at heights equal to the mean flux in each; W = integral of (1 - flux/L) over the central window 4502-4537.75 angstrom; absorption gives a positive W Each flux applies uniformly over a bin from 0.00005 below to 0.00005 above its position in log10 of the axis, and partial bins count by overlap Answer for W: 2.24 angstrom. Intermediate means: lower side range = 25.9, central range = 25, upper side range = 27.7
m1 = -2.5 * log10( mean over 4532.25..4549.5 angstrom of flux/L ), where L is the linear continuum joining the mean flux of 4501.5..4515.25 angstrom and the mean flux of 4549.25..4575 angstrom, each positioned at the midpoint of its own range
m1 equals 0.11 mag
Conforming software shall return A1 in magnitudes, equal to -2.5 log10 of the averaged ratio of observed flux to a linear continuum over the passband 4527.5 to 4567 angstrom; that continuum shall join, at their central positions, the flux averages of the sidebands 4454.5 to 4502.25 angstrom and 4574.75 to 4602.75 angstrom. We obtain 0.024 mag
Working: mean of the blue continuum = 24.1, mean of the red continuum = 27.3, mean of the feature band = 25.6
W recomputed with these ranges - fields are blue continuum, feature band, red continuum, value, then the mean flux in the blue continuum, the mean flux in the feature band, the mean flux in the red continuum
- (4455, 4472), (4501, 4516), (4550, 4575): -2.20 angstrom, 21.7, 27.8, 27.4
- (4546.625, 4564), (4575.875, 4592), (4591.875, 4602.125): 0.50 angstrom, 27.8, 27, 27.9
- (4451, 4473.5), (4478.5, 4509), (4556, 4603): -3.84 angstrom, 22.1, 26.5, 27.3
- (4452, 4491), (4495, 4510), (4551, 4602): -2.02 angstrom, 23.4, 27.9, 27.3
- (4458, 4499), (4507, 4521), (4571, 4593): -0.52 angstrom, 24.5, 26.3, 26.9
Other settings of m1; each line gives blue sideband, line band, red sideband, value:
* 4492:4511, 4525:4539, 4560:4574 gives 0.27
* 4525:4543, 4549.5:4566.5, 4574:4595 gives -0.14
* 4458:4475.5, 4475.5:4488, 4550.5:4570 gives -0.07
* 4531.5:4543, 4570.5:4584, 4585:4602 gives 0.02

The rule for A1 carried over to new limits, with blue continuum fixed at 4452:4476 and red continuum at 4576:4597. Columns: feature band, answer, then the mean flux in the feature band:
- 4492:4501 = -0.11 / 26.1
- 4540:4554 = -0.07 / 27.4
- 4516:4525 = -0.08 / 26.4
